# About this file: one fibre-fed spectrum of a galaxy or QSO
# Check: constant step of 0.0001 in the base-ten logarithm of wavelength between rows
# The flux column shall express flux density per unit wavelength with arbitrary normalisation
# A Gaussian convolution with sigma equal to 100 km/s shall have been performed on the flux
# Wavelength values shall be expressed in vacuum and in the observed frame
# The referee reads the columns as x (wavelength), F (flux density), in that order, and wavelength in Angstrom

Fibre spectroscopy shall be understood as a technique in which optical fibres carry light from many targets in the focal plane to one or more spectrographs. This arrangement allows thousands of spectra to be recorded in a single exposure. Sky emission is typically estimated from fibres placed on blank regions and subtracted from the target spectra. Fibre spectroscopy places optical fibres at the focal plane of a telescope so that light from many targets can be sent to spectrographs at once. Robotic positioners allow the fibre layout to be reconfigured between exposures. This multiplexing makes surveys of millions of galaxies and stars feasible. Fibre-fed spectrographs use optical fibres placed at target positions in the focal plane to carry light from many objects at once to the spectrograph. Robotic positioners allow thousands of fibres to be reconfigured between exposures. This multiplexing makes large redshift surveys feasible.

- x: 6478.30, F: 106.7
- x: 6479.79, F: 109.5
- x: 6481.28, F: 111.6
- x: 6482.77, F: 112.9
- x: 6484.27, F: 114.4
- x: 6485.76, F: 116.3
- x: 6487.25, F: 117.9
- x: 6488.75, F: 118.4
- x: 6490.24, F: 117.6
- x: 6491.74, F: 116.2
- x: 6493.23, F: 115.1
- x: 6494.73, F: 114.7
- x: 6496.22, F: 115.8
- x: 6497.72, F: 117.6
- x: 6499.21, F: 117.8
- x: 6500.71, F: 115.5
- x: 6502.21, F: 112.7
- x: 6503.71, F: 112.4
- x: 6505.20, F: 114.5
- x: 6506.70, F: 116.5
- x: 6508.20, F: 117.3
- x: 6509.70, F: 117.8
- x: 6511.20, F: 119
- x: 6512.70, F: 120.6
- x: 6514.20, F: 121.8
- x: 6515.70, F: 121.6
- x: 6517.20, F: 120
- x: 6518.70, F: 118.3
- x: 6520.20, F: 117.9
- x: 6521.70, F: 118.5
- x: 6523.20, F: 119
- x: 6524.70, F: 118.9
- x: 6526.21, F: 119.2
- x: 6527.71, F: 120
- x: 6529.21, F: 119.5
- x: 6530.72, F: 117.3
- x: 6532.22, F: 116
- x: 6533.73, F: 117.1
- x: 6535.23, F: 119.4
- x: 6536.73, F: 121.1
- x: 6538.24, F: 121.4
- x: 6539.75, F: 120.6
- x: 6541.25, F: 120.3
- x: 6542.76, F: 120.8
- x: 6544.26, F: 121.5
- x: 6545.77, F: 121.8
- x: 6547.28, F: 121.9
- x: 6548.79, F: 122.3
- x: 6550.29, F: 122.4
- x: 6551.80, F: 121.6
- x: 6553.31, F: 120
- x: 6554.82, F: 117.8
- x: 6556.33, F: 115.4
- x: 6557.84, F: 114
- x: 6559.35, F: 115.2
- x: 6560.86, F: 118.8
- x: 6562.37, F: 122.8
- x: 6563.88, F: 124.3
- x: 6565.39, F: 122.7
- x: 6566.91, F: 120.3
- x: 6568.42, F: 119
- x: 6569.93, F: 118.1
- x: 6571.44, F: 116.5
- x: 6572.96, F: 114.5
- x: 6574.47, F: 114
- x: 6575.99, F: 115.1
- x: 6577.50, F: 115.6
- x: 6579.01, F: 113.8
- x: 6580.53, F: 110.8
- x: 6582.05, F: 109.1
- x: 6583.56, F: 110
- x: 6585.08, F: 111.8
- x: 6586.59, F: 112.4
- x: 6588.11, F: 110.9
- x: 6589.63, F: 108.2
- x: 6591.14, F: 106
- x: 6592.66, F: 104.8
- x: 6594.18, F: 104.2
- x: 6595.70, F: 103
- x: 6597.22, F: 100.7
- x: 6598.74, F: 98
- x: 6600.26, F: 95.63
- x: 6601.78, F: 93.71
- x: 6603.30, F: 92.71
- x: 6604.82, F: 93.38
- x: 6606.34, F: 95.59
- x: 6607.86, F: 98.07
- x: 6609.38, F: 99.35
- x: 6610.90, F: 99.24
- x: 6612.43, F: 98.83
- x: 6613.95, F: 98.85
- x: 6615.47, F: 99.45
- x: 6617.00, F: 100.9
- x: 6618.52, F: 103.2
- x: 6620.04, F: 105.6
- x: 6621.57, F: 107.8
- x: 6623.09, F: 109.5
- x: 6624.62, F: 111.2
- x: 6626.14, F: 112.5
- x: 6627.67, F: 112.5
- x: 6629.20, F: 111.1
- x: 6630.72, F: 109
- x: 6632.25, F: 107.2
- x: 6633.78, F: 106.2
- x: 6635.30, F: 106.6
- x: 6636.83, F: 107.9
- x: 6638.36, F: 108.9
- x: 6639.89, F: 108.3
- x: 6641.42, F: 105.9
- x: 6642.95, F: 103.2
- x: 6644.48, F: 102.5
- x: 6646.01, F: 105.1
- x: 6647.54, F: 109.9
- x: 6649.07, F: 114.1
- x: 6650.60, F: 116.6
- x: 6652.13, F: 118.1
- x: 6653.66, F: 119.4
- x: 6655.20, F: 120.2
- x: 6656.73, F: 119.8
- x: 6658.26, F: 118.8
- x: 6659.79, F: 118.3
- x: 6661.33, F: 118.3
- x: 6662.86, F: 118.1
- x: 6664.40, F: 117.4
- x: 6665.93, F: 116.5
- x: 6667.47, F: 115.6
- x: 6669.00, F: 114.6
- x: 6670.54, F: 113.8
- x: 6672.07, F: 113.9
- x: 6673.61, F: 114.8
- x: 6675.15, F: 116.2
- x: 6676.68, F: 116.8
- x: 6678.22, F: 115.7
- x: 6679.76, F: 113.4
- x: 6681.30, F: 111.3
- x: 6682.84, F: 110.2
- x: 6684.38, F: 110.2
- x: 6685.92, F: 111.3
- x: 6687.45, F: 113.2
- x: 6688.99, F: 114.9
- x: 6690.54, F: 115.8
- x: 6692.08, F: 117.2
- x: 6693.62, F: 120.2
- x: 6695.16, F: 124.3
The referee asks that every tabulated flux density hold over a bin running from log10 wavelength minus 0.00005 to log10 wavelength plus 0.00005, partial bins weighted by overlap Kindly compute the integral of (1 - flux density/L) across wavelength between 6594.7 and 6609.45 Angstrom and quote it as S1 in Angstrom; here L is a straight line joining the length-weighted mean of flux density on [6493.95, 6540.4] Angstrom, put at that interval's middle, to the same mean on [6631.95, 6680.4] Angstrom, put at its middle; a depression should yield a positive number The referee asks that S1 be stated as 2.3 Angstrom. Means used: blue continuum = 118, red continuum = 113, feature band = 97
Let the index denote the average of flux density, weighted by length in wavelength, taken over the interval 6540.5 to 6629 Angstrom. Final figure 110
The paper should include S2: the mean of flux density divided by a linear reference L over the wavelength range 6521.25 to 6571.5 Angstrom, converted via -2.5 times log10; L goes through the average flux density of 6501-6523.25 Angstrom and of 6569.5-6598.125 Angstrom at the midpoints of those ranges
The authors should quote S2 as -0.05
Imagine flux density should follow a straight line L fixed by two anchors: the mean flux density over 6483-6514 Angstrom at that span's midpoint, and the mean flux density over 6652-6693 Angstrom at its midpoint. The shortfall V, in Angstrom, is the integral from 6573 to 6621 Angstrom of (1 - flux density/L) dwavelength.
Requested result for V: 4.91 Angstrom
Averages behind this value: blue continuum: 116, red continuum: 116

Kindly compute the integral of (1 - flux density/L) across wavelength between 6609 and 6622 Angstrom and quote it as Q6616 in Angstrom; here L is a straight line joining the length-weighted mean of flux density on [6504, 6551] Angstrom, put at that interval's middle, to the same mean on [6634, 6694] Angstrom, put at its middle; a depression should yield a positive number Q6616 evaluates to 1.6 Angstrom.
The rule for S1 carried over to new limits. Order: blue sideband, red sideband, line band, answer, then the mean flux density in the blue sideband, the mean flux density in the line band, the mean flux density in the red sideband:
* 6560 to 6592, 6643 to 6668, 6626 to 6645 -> 1.22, 115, 108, 115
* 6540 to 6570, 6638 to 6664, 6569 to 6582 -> 0.45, 120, 115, 113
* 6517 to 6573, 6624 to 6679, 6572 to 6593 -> 1.03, 119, 111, 113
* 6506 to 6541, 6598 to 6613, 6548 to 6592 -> -4.02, 119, 116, 96.4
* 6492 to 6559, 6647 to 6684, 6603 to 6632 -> 3.33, 118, 103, 116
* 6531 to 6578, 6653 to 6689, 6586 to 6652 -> 6.97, 119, 105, 116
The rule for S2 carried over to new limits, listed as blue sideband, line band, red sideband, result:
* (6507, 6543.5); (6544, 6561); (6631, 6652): -0.024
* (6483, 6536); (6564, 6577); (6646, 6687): -0.011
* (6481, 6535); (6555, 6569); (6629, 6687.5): -0.032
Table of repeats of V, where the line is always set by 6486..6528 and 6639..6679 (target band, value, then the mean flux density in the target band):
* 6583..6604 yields 2.2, 104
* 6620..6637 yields 0.9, 109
